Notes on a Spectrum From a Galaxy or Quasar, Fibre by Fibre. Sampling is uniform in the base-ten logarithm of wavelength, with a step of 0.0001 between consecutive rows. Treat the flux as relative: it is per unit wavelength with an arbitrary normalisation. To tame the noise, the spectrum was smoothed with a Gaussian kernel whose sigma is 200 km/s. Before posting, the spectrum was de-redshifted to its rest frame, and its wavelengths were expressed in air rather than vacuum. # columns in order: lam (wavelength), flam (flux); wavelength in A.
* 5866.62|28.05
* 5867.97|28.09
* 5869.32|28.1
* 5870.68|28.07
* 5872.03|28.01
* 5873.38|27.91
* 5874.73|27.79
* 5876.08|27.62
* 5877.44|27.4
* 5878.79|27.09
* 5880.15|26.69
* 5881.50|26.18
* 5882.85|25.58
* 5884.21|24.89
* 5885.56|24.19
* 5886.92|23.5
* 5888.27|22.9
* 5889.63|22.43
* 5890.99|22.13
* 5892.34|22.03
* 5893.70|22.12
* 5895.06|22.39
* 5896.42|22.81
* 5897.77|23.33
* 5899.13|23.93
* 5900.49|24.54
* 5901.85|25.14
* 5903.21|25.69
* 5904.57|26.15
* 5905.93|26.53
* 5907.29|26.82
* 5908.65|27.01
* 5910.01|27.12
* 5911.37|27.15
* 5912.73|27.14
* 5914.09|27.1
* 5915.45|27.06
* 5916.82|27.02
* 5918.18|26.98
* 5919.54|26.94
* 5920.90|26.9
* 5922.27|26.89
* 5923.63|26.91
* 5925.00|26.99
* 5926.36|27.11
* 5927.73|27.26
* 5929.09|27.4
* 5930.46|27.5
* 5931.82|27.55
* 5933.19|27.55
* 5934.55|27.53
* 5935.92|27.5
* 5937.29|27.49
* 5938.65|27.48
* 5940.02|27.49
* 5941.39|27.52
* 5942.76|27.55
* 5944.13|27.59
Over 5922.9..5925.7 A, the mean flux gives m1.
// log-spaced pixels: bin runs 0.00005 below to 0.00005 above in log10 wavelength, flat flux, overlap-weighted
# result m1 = 27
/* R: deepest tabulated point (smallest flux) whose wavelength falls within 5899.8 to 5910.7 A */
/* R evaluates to 24.54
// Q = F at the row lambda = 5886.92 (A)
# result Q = 23.5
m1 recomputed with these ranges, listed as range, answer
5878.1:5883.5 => 26.4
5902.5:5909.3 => 26.4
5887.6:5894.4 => 22.3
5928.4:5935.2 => 27.5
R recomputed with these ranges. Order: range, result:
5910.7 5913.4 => 27.14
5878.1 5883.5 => 25.58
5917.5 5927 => 26.89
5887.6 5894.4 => 22.03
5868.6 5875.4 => 27.79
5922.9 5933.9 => 26.91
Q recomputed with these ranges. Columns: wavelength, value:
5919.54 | 26.94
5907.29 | 26.82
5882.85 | 25.58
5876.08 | 27.62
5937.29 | 27.49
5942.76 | 27.55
